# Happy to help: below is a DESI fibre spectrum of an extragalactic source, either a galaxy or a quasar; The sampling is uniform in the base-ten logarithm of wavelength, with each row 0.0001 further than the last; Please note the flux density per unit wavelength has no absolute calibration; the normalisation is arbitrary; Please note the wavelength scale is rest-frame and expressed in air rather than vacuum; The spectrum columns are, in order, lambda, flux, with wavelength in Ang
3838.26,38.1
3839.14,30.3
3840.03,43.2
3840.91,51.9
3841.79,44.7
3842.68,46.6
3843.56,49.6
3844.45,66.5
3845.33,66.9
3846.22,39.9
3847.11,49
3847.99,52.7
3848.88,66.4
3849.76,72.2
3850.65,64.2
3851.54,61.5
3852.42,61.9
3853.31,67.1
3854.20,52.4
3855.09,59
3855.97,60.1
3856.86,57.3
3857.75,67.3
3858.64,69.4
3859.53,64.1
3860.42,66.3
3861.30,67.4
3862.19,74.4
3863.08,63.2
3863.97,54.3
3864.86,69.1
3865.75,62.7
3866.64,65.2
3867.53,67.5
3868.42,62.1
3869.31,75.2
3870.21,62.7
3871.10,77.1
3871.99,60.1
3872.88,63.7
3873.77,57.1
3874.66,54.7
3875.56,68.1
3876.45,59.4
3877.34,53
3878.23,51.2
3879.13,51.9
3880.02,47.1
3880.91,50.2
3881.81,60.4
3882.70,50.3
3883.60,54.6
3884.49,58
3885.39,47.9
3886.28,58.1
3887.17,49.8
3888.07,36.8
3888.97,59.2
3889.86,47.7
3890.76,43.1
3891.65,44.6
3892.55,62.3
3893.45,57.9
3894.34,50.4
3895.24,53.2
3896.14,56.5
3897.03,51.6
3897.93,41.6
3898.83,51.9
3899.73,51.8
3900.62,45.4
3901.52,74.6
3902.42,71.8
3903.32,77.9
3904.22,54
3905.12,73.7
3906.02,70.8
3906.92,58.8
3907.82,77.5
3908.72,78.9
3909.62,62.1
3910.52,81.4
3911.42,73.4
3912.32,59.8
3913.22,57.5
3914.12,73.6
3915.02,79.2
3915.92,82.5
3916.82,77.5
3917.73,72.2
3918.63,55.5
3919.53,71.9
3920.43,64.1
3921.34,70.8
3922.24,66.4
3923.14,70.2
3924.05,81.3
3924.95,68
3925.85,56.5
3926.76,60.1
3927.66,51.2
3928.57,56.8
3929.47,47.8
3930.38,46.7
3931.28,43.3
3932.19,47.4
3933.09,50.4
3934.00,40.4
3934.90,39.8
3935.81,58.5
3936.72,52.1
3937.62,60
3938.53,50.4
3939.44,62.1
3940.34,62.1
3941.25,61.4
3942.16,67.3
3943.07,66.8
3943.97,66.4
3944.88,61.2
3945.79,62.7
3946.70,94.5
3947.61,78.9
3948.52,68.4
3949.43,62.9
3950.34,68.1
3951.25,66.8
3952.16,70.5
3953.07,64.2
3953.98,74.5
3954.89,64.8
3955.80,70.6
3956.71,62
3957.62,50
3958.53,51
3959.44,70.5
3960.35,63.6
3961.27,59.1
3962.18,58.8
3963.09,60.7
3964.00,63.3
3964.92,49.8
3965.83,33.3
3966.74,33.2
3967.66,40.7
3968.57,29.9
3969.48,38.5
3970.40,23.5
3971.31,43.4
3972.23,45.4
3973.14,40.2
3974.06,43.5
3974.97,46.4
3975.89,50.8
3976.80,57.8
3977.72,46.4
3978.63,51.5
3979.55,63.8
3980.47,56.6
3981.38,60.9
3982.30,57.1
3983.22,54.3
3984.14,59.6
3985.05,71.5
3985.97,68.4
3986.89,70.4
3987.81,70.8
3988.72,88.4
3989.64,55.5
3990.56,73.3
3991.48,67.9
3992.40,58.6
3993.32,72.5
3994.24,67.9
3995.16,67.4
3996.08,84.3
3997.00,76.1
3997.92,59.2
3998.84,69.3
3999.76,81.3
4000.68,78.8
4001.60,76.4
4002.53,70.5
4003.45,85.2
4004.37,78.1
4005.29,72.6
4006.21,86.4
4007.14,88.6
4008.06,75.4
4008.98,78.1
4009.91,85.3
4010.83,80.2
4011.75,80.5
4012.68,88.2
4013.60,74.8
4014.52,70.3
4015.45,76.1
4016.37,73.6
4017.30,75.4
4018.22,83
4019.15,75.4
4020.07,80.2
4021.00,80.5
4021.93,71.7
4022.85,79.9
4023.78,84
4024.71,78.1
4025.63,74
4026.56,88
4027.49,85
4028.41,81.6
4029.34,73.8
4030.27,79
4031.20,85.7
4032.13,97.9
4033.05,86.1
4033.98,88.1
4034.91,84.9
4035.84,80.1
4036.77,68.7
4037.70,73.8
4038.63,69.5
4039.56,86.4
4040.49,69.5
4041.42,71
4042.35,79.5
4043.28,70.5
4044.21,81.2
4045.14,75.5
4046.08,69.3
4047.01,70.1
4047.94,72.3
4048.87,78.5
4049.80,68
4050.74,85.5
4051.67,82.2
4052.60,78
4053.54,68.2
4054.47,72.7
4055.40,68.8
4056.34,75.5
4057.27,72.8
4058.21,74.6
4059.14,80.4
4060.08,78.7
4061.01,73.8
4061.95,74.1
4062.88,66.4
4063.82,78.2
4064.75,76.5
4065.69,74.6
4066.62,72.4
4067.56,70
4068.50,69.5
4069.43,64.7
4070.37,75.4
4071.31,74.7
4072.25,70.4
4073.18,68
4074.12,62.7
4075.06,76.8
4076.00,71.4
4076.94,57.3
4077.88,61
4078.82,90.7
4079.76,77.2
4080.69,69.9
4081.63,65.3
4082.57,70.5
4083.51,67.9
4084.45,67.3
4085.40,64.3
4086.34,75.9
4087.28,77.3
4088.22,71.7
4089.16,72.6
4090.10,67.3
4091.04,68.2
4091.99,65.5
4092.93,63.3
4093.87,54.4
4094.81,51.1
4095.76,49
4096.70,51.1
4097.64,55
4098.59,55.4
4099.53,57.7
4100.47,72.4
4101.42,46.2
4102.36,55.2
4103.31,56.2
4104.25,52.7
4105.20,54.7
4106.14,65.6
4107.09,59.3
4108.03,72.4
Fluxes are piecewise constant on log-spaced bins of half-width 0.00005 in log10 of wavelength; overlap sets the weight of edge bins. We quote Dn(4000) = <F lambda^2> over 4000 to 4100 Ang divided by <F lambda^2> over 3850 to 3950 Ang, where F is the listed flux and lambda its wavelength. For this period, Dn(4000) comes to 1.30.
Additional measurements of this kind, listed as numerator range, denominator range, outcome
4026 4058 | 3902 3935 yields 1.28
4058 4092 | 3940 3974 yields 1.31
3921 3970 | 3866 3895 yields 1.08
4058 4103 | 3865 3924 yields 1.21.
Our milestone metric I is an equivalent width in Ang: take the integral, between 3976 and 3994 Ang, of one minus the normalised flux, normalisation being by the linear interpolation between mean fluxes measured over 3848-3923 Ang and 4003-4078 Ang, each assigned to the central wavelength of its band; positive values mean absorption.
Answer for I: 2.0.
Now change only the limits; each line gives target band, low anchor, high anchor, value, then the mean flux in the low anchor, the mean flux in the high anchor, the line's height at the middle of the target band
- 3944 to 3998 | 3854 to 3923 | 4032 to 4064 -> 7.21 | 61.5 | 76.1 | 69.1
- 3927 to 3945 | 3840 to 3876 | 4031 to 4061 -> 3.52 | 61.3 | 76.9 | 67.8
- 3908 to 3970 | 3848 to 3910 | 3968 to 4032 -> 3.00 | 59.9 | 69.2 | 64.5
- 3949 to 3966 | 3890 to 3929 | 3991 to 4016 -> 1.97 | 63.6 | 75.9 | 69.9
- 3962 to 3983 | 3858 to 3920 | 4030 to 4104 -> 5.85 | 61.4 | 71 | 65.9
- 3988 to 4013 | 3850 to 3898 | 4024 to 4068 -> -1.26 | 58.5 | 76.8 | 72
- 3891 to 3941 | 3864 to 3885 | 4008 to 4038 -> 3.39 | 59.9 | 80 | 65.5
